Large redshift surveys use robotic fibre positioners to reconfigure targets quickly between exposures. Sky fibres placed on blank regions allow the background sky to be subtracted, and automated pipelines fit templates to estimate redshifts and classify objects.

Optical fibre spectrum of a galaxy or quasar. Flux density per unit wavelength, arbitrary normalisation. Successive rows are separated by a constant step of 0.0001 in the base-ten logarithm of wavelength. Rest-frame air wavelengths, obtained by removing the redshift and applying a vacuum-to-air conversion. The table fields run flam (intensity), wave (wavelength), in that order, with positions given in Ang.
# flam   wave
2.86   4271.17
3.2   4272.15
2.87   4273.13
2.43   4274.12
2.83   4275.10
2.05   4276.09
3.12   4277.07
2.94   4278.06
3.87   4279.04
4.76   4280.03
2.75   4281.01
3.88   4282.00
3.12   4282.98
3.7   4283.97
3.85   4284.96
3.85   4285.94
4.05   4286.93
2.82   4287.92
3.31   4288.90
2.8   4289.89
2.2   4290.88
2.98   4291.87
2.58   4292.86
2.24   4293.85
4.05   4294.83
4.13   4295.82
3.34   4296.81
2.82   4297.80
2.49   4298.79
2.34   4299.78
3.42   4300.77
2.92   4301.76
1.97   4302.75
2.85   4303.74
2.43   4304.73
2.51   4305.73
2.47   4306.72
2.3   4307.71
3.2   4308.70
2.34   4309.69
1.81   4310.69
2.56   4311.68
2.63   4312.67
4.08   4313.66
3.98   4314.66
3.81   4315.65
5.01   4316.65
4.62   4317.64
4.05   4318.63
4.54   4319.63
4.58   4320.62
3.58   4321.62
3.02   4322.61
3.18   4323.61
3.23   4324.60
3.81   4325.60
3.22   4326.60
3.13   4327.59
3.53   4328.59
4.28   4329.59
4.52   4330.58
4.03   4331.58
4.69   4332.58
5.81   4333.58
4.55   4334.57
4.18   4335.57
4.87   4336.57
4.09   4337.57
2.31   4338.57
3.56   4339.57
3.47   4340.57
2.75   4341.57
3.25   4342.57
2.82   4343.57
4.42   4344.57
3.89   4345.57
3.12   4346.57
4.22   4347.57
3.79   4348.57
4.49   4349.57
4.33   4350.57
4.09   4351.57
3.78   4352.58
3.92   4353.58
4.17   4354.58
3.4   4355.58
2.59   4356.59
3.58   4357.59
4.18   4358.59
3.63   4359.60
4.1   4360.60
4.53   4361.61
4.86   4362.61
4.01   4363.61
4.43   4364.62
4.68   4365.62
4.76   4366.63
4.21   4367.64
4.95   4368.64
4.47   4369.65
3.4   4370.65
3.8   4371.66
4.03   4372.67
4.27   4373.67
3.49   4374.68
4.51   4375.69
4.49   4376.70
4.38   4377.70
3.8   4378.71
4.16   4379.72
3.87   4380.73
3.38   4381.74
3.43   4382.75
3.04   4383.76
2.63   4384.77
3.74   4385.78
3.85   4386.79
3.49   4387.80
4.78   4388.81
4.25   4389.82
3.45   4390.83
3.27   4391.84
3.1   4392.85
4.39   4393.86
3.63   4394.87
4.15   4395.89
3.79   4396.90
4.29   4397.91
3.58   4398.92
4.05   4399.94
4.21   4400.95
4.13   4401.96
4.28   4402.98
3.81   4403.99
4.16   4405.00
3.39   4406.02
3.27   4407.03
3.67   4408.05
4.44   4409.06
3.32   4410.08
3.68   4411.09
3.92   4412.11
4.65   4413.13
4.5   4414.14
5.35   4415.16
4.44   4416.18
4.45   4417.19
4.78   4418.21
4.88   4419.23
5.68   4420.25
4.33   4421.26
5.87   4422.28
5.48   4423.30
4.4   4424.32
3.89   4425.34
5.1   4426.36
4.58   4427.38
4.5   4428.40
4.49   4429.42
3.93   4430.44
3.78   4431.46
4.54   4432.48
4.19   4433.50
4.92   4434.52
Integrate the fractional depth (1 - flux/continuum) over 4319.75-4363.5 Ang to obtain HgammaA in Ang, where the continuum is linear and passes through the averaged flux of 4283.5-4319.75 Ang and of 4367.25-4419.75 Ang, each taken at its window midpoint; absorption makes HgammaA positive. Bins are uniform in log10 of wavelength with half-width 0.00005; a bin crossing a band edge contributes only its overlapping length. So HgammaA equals -4.3 Ang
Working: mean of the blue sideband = 3.15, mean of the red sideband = 3.99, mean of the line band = 3.86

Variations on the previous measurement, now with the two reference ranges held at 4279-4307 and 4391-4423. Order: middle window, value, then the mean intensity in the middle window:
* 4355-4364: -0.3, 3.88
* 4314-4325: -2.0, 3.97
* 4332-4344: -1.2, 3.87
